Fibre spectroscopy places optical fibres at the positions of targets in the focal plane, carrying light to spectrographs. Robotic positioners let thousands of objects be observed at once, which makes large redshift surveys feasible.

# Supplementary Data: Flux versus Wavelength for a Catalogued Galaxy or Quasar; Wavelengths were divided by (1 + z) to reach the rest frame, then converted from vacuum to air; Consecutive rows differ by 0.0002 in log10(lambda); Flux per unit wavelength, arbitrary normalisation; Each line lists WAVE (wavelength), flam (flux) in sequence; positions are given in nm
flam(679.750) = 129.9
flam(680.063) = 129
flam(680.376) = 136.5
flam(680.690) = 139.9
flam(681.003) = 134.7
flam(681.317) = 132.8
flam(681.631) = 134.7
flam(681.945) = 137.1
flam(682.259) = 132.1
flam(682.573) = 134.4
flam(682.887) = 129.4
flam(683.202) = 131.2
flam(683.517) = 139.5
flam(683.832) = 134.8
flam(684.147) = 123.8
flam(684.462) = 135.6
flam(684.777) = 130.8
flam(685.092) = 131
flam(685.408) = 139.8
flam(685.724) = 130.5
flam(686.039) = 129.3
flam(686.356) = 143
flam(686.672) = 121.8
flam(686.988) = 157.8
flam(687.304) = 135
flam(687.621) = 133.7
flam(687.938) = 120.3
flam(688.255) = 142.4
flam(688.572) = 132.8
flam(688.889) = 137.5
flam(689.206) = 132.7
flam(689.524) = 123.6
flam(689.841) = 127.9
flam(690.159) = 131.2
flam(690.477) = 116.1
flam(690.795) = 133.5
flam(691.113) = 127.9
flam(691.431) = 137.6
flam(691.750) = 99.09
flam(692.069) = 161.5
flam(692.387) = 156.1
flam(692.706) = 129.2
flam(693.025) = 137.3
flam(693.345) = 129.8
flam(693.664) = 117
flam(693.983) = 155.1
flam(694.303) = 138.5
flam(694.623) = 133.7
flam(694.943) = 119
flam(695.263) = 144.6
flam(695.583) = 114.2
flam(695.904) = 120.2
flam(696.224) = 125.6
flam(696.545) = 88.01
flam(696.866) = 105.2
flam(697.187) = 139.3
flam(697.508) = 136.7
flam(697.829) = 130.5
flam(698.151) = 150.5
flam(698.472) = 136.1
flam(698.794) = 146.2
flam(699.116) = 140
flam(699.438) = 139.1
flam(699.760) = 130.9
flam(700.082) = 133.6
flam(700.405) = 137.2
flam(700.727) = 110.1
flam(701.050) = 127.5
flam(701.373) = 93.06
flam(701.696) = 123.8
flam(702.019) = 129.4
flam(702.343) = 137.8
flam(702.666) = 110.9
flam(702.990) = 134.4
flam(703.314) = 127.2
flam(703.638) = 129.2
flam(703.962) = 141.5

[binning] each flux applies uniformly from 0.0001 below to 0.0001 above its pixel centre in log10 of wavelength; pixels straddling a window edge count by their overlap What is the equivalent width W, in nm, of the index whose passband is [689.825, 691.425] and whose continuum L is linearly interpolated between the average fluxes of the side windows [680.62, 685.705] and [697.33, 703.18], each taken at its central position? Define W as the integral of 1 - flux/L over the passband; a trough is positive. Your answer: 0.05 nm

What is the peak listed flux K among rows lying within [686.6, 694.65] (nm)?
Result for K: 161.5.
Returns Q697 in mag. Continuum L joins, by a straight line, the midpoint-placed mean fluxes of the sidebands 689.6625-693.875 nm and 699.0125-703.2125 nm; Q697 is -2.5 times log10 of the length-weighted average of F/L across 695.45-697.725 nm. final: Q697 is 0.09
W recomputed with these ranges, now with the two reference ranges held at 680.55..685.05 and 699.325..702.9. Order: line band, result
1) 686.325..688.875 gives -0.084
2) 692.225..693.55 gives -0.089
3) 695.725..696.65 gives 0.105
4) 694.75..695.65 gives 0.002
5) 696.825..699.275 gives -0.209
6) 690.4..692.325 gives -0.026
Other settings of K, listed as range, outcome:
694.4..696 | 144.6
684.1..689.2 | 157.8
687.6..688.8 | 142.4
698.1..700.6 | 150.5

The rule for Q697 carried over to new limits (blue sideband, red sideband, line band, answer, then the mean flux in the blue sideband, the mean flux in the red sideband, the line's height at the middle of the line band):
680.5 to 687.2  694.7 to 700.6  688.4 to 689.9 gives 0.01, 134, 130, 133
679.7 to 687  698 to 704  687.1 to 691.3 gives 0.02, 134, 130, 133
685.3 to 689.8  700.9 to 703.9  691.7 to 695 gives -0.05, 134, 124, 130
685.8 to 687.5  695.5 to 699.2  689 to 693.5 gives 0.01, 137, 128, 133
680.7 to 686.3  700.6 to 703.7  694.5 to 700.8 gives -0.04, 133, 122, 125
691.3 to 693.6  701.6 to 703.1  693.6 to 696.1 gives 0.02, 135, 127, 133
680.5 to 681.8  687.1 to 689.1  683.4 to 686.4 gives 0.01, 136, 134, 135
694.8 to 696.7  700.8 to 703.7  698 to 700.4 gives -0.15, 119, 123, 121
